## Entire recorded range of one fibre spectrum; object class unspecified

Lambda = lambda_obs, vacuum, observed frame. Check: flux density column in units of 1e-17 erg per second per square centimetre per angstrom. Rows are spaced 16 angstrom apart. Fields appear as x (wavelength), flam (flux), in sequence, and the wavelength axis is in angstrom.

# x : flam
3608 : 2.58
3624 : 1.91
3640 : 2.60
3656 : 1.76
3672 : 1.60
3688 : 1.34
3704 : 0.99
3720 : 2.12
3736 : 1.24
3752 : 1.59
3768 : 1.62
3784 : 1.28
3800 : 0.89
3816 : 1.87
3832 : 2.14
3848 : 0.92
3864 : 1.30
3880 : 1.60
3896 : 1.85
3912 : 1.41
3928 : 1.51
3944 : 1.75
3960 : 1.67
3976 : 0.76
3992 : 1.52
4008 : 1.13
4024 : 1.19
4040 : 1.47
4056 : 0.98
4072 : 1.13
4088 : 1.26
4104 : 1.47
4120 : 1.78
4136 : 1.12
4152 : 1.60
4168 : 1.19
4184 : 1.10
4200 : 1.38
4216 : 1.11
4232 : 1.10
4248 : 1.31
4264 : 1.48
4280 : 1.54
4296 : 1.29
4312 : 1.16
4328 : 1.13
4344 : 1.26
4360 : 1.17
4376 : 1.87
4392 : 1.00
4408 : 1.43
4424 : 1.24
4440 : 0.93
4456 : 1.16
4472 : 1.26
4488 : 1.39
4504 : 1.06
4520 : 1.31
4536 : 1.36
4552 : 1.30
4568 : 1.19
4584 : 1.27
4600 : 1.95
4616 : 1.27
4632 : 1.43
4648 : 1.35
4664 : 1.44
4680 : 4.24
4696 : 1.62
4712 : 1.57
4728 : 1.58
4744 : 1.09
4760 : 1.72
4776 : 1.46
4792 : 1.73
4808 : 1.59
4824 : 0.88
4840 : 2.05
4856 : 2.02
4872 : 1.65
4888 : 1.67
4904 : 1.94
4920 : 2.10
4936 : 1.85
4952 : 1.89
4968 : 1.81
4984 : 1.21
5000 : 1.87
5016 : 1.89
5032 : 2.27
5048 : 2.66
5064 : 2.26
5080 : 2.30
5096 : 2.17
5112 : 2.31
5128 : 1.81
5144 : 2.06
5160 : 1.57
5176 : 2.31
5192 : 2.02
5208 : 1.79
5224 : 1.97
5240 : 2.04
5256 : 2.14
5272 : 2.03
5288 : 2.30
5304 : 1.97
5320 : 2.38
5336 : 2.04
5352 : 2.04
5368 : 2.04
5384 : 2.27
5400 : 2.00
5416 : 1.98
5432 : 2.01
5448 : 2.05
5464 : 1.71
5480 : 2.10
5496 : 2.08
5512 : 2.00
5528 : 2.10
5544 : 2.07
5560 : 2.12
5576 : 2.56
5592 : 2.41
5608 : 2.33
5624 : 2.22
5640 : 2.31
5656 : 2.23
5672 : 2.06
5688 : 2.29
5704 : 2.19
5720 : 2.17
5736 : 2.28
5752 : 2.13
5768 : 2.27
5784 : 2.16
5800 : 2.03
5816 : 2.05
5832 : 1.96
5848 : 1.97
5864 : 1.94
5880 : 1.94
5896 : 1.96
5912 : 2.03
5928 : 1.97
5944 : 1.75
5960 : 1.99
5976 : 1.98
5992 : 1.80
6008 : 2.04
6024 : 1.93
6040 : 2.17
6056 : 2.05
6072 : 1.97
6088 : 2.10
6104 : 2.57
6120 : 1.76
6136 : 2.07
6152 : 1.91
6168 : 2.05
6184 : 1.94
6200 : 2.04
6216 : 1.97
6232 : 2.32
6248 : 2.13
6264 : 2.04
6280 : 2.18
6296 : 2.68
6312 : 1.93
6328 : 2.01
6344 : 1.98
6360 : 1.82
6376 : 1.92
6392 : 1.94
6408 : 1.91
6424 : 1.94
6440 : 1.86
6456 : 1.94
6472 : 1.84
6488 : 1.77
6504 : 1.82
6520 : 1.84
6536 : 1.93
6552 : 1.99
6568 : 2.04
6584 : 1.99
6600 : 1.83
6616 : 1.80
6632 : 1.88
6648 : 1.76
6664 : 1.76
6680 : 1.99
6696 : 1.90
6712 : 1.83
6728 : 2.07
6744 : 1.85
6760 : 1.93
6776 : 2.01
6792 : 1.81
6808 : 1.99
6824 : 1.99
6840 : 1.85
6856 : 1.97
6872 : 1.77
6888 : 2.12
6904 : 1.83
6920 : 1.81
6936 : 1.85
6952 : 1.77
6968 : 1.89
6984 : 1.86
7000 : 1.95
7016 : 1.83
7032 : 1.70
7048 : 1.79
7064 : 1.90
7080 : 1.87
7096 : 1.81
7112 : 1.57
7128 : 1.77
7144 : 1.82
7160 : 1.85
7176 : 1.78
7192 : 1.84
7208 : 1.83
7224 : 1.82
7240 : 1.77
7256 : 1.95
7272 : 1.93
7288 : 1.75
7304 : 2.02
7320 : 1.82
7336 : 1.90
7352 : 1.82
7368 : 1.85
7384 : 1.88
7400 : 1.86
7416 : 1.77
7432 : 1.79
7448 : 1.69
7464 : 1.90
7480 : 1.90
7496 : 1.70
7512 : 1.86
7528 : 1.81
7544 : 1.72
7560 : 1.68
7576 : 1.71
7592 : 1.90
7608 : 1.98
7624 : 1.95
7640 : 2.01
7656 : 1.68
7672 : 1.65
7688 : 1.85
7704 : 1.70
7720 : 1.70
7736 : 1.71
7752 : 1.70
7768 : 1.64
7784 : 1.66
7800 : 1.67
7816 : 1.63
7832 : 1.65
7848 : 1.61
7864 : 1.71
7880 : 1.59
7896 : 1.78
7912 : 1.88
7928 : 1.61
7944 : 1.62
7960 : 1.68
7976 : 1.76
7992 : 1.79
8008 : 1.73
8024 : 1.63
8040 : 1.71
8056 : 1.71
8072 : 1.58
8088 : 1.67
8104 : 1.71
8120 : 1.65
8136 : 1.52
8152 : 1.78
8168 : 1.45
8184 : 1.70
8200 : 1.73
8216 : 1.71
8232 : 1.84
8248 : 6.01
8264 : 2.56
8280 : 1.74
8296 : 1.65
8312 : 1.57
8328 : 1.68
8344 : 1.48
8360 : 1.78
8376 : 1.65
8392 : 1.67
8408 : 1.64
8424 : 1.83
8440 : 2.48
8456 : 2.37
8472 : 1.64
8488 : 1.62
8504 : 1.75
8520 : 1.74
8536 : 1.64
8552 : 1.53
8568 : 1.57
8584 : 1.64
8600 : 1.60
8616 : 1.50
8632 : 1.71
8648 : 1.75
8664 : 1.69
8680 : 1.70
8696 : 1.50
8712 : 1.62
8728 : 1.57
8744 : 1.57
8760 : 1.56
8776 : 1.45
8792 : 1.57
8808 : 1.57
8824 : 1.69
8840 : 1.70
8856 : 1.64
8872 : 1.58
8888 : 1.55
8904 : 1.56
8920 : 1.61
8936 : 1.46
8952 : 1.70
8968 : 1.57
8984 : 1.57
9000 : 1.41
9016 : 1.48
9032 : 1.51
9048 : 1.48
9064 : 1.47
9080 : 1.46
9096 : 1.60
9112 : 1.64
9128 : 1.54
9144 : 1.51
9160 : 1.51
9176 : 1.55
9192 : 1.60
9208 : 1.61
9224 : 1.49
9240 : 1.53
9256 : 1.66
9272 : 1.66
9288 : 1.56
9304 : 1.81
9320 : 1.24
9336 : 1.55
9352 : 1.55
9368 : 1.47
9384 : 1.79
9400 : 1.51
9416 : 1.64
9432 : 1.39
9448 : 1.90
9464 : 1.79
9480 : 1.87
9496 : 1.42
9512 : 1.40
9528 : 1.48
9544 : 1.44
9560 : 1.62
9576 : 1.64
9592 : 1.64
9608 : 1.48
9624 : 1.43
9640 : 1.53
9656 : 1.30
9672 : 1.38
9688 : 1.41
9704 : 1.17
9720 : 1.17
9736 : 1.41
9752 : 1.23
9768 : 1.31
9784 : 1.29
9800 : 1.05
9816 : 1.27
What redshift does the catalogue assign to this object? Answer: 0.256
